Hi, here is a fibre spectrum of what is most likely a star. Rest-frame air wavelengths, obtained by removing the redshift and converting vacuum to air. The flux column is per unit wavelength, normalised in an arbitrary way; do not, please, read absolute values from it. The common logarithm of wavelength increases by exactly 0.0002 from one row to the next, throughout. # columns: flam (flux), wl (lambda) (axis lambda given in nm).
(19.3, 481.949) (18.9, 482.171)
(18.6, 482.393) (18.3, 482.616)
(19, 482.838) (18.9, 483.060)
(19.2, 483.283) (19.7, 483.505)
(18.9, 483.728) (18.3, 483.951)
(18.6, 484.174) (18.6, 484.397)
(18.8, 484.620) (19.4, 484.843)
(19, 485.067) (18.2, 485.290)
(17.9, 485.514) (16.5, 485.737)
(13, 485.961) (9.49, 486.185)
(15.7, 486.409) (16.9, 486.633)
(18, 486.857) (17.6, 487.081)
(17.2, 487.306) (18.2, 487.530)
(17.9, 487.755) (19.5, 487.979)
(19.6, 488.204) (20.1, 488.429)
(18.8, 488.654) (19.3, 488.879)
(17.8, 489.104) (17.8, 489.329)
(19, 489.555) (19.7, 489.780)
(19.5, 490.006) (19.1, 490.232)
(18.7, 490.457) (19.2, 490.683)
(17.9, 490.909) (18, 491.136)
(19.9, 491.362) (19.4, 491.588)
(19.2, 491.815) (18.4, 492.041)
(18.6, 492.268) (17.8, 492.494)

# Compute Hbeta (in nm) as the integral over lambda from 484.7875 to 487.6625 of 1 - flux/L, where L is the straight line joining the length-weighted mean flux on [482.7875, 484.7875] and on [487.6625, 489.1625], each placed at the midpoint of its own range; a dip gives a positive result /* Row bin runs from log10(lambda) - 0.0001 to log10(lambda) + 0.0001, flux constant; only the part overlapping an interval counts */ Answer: 0.35 nm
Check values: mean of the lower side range 18.9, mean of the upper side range 19.1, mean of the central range 16.7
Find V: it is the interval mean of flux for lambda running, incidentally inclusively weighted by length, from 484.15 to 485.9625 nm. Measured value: 18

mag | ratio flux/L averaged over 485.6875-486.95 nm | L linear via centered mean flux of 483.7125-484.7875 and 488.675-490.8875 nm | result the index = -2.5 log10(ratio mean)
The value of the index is 0.256 mag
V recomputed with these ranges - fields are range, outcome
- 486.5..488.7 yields 18.3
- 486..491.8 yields 18.1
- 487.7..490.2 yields 19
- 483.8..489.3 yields 17.7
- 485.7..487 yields 14.9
